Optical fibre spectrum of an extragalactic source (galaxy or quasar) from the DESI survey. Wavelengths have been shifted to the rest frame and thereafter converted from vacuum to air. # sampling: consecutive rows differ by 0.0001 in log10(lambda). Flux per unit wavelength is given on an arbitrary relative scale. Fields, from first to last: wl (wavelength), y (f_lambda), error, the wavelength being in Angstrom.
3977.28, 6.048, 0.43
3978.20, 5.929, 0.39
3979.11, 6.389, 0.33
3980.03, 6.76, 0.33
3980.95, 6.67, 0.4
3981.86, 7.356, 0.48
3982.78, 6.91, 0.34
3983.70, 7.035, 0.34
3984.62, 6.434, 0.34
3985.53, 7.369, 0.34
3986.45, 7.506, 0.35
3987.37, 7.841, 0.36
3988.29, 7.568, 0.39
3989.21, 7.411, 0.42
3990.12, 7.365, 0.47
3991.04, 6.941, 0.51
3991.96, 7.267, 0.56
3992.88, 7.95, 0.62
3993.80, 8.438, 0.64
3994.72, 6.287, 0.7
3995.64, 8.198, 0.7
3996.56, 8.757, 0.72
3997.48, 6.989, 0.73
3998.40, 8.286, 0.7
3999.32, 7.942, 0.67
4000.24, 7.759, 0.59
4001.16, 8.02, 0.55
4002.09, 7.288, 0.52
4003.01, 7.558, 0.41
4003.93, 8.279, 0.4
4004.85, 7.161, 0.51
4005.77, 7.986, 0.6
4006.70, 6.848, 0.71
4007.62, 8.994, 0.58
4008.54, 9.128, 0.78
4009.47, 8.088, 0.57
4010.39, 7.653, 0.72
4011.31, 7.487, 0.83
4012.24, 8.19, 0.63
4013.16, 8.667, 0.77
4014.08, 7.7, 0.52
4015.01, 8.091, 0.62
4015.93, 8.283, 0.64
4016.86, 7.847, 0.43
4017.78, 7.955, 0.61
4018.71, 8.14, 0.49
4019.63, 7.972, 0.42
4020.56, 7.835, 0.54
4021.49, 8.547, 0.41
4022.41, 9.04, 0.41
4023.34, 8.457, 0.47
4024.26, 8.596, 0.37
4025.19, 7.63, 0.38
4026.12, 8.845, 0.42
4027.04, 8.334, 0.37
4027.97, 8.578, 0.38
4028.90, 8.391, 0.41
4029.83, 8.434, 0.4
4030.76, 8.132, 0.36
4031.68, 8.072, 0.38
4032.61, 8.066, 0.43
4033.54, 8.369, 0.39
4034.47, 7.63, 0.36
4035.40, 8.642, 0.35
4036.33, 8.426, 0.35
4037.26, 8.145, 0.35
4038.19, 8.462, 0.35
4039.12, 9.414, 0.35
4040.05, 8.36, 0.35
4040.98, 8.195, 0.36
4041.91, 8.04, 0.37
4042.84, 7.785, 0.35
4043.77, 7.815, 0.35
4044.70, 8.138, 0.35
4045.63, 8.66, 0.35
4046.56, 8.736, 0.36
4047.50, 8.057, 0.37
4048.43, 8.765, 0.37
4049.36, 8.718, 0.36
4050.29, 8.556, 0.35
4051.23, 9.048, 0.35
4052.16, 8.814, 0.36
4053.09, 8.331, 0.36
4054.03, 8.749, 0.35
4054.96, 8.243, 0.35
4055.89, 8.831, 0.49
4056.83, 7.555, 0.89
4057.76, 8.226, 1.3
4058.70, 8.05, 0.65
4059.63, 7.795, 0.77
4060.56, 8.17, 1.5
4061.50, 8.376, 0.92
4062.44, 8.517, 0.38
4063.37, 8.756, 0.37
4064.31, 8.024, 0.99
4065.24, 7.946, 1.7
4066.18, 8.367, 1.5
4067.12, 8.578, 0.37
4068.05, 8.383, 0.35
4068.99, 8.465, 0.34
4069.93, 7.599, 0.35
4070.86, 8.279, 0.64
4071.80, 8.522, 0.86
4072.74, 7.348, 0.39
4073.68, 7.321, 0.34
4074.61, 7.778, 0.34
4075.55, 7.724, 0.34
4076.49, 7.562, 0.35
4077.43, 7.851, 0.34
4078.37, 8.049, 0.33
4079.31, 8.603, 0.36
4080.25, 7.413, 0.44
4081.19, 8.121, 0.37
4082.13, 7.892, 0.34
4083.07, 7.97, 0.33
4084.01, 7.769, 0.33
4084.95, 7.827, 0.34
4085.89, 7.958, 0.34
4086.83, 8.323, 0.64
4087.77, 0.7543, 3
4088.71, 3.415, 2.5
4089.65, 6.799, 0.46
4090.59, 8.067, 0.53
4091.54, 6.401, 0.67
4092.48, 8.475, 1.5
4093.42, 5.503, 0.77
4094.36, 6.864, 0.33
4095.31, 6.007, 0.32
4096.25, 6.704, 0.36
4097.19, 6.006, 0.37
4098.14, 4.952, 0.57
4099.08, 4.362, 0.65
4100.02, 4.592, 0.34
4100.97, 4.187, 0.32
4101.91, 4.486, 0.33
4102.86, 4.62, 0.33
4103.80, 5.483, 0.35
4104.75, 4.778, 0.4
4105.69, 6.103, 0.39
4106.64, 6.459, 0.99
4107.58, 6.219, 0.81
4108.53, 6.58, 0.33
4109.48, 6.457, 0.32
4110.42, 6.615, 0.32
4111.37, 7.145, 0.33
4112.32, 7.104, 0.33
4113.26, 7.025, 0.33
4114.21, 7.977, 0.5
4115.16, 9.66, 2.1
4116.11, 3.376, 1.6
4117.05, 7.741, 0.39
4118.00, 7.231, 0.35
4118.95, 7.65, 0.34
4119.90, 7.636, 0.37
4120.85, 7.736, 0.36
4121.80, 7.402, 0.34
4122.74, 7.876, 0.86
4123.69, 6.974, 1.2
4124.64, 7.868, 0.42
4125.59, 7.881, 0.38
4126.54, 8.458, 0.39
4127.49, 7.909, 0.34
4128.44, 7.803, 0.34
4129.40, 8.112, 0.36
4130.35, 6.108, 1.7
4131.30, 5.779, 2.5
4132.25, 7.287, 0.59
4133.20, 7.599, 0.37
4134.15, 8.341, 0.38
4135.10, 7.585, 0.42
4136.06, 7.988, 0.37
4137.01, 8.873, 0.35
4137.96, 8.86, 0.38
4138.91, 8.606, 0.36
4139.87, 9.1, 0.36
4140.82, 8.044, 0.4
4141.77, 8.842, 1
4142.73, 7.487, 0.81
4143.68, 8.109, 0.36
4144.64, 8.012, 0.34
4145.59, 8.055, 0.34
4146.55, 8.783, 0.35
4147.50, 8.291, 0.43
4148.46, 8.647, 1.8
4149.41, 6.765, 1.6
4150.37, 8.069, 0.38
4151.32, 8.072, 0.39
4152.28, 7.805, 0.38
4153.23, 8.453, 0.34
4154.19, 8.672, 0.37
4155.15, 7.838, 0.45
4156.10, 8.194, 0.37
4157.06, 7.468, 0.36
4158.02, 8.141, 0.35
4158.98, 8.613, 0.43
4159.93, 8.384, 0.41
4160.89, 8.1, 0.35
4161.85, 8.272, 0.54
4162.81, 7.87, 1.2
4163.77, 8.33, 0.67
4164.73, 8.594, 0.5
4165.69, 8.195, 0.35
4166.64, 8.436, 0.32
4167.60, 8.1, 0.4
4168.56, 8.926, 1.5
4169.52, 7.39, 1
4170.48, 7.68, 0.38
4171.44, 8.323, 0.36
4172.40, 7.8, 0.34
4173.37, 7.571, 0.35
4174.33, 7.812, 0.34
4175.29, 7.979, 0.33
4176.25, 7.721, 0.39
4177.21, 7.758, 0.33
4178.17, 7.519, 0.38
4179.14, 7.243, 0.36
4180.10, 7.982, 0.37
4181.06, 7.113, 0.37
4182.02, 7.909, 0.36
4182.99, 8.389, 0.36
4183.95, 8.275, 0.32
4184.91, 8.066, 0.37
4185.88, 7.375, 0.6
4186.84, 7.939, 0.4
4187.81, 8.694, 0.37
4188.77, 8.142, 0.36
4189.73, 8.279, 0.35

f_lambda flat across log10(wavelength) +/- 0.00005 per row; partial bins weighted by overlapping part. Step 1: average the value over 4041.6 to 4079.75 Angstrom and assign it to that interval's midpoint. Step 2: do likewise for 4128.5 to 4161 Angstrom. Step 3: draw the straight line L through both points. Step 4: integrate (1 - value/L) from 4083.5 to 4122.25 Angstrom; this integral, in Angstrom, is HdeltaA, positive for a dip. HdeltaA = 8.4 Angstrom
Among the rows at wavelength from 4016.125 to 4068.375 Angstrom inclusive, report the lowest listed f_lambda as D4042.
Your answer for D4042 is 7.555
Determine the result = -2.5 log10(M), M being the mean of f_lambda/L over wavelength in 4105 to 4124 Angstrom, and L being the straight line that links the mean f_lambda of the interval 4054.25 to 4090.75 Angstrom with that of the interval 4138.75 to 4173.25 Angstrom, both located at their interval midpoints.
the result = 0.13 mag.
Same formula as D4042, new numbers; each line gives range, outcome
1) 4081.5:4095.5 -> 0.7543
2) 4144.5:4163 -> 6.765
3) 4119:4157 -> 5.779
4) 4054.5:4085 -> 7.321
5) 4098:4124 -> 3.376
